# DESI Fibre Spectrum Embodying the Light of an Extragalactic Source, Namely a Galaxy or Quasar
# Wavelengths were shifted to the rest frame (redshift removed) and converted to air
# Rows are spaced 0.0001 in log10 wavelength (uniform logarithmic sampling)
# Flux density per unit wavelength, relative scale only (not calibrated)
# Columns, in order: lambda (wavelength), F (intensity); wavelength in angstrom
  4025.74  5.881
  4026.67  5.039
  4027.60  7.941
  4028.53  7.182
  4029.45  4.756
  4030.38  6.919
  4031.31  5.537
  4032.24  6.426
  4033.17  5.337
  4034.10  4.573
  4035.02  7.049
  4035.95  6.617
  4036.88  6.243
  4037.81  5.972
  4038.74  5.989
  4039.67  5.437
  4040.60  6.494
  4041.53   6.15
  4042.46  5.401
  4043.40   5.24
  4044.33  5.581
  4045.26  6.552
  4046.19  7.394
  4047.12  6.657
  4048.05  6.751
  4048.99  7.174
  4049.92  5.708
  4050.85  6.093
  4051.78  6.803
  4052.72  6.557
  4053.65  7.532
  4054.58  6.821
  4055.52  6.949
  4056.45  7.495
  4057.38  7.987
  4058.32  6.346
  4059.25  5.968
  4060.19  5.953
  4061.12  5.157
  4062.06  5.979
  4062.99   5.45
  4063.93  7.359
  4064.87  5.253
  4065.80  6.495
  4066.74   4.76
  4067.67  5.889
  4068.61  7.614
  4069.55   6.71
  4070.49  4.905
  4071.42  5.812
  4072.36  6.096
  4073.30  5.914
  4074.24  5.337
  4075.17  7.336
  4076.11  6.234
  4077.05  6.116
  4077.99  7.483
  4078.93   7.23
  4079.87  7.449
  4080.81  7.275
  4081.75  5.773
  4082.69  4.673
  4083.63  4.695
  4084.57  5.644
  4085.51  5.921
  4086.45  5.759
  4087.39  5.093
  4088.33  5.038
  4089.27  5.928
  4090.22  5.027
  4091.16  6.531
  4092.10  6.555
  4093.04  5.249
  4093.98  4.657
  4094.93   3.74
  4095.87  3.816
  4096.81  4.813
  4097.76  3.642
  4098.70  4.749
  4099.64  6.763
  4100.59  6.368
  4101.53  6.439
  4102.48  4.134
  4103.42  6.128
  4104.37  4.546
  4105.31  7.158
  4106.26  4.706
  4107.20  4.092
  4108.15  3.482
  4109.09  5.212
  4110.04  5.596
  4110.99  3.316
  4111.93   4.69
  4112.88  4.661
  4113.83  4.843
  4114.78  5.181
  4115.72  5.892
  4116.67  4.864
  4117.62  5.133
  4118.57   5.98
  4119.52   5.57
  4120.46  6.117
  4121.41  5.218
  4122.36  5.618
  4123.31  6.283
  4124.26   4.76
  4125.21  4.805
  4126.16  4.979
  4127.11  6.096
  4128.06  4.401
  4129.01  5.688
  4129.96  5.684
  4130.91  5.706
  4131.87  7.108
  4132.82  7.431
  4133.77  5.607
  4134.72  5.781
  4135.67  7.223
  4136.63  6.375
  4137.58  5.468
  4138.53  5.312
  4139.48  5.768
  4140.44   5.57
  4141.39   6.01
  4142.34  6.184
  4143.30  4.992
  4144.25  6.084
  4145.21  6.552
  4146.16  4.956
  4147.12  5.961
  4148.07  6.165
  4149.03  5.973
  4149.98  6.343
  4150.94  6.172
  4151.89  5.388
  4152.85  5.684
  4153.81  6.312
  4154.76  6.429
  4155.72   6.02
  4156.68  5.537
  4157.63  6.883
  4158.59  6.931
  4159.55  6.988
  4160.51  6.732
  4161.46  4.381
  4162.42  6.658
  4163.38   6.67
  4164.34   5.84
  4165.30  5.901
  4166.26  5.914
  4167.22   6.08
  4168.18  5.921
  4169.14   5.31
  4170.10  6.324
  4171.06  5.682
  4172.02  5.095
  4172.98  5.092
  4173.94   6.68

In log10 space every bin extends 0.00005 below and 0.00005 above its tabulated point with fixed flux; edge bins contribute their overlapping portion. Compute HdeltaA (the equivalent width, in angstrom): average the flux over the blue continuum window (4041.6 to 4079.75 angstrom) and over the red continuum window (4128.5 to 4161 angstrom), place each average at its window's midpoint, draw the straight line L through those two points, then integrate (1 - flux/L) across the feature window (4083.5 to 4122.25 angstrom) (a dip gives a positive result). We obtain 6.4 angstrom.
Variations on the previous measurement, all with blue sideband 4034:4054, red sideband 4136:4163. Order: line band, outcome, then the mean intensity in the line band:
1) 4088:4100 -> 2.1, 5.1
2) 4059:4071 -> 0.5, 5.96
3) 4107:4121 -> 2.5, 4.99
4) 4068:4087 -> 0.0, 6.19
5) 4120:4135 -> 0.9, 5.7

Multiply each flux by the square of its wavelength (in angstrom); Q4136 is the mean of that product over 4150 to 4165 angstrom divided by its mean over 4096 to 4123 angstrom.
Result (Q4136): 1.2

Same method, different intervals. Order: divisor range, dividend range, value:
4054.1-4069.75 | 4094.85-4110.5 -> 0.81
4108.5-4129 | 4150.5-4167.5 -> 1.20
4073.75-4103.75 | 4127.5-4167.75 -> 1.09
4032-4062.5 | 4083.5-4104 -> 0.86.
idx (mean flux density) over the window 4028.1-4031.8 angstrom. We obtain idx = 6.09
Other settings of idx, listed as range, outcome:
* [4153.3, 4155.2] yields 6.37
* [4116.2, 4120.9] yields 5.53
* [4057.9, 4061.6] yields 5.85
